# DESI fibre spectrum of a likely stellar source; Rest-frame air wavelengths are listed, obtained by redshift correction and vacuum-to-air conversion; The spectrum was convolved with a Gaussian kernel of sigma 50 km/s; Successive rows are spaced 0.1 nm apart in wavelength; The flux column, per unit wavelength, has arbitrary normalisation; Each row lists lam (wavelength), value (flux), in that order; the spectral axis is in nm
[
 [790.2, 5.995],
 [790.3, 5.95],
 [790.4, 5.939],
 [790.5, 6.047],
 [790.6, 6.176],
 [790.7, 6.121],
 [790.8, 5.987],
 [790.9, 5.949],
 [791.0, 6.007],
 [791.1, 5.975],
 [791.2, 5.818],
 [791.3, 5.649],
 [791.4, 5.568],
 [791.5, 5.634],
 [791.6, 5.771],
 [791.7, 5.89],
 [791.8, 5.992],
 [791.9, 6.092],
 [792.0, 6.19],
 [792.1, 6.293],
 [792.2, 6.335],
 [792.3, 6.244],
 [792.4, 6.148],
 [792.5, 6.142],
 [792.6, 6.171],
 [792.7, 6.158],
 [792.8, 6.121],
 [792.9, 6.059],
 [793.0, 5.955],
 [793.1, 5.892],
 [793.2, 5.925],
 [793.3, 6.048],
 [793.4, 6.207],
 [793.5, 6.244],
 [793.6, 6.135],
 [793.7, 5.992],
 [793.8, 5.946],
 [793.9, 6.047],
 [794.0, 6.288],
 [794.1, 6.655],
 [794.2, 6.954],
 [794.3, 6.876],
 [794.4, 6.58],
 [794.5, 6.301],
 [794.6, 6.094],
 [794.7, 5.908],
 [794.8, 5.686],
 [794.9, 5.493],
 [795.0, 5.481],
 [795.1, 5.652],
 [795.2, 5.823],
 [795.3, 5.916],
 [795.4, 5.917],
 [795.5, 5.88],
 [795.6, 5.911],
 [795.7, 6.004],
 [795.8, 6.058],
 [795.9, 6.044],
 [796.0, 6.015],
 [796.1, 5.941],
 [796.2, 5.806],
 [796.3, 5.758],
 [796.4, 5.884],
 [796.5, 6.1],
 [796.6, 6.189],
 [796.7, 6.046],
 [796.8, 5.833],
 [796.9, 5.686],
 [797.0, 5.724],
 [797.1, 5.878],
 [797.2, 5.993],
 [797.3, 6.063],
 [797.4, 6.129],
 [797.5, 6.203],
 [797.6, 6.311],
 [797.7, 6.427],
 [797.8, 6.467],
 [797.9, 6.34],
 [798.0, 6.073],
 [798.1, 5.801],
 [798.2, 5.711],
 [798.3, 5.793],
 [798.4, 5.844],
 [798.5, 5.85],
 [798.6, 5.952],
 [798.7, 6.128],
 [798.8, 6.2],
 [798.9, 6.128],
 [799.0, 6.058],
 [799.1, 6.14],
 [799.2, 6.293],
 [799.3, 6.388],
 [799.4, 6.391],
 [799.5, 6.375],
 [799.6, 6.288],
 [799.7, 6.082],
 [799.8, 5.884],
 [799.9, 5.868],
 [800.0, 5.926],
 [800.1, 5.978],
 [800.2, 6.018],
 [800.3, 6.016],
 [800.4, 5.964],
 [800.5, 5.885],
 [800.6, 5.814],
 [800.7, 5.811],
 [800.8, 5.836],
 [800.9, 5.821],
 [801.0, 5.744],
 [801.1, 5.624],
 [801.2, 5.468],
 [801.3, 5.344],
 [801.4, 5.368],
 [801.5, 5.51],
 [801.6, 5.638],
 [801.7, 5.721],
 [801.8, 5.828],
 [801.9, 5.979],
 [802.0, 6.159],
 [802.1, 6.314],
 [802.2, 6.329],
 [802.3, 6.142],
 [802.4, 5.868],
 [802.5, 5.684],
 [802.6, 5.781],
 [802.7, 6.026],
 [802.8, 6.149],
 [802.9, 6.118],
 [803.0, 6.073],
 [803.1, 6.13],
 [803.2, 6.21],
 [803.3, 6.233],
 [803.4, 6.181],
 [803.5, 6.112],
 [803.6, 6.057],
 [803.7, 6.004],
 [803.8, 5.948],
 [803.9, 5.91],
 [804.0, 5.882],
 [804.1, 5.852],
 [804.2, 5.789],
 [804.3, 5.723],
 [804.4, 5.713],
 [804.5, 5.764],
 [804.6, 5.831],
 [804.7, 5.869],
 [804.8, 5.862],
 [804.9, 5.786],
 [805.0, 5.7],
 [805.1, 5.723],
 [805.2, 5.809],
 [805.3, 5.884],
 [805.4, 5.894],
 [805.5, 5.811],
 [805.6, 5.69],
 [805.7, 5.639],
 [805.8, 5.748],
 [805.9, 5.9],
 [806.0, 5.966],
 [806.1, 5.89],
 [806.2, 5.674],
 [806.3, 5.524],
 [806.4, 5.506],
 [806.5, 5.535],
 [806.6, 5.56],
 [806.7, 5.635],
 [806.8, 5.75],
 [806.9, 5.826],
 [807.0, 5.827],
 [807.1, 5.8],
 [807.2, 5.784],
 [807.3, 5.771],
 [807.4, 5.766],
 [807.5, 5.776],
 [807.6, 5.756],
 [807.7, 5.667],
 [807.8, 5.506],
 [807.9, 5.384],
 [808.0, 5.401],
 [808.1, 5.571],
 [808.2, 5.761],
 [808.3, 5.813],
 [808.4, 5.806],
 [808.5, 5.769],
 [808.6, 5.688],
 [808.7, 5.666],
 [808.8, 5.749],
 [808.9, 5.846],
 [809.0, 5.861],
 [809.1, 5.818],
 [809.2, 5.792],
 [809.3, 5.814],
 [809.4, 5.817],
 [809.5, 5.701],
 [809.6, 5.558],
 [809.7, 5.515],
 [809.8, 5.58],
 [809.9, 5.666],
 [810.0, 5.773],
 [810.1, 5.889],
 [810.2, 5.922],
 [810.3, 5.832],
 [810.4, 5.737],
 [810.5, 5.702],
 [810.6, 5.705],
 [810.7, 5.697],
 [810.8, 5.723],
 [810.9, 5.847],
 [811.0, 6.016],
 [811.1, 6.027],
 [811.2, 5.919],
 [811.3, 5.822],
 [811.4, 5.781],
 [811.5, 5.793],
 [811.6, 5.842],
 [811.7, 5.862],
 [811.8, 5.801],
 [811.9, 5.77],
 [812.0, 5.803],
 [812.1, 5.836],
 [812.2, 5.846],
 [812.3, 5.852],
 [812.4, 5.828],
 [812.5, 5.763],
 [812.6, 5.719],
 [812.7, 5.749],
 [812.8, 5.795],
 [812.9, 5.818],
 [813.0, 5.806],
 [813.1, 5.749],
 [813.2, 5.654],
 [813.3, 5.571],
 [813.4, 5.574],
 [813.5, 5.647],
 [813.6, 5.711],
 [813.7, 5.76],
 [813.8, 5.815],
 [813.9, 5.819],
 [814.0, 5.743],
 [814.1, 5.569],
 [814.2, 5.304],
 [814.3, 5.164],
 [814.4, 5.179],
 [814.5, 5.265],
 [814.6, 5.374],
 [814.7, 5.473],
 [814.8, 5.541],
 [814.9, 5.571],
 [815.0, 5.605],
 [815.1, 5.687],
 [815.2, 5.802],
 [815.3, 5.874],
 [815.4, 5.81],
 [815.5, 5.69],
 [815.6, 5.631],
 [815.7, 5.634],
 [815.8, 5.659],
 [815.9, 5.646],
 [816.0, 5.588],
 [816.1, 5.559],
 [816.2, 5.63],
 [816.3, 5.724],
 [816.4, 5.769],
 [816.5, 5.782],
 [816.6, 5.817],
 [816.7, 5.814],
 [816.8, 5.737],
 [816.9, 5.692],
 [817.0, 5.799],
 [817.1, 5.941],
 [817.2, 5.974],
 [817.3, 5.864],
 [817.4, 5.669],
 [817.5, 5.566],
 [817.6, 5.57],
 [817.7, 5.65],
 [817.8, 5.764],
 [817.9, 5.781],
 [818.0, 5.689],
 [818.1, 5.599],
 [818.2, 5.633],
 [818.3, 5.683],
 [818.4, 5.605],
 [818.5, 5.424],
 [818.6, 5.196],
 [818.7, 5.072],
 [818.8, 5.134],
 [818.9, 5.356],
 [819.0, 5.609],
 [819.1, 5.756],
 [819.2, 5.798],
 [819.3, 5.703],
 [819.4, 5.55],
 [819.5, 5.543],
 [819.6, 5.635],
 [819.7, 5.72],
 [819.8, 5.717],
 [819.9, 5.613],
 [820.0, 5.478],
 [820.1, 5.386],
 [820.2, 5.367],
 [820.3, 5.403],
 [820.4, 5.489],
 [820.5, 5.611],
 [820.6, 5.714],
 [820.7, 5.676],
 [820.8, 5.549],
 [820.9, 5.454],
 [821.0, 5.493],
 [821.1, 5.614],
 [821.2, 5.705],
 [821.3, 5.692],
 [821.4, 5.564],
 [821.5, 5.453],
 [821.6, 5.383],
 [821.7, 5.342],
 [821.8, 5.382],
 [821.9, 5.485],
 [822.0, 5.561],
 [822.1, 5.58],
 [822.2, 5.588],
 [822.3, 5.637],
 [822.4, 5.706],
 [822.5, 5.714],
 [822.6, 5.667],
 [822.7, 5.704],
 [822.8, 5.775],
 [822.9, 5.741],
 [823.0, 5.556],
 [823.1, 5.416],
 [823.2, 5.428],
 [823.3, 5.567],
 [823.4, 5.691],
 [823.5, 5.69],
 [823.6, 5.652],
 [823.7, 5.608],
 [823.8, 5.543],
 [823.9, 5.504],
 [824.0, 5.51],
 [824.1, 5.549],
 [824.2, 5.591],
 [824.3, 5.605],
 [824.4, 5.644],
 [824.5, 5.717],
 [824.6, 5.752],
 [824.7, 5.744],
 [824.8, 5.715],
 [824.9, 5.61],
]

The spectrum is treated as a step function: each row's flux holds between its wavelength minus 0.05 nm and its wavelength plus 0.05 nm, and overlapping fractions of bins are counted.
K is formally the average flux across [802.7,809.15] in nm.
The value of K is 5.81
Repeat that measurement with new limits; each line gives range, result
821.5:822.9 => 5.58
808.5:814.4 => 5.74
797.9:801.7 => 5.92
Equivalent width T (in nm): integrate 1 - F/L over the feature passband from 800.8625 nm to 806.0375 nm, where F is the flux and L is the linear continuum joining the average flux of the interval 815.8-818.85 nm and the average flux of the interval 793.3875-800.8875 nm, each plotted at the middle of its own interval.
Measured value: 0.04 nm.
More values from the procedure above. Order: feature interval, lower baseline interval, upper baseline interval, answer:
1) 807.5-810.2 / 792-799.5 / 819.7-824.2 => 0.05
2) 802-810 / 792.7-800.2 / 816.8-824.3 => 0.08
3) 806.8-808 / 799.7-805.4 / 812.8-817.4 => 0.02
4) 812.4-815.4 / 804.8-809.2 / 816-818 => 0.05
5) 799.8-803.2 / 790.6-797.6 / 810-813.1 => 0.03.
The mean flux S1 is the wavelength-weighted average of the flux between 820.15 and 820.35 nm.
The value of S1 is 5.38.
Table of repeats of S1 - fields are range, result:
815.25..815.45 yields 5.84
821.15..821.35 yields 5.7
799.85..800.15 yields 5.92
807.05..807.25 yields 5.79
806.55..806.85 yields 5.65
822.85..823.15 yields 5.57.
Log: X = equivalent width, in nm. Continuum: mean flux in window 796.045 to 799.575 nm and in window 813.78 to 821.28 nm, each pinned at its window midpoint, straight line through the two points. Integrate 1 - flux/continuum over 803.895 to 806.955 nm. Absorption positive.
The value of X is 0.06 nm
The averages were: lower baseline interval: 6.06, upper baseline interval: 5.61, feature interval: 5.76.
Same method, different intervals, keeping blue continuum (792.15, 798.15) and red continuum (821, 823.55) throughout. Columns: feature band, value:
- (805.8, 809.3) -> 0.08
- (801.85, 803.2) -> -0.03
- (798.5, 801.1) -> -0.02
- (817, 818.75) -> 0.01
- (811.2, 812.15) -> -0.01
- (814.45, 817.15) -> 0.01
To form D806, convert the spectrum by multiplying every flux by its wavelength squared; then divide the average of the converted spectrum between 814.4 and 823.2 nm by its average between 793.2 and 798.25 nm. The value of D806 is 1.0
